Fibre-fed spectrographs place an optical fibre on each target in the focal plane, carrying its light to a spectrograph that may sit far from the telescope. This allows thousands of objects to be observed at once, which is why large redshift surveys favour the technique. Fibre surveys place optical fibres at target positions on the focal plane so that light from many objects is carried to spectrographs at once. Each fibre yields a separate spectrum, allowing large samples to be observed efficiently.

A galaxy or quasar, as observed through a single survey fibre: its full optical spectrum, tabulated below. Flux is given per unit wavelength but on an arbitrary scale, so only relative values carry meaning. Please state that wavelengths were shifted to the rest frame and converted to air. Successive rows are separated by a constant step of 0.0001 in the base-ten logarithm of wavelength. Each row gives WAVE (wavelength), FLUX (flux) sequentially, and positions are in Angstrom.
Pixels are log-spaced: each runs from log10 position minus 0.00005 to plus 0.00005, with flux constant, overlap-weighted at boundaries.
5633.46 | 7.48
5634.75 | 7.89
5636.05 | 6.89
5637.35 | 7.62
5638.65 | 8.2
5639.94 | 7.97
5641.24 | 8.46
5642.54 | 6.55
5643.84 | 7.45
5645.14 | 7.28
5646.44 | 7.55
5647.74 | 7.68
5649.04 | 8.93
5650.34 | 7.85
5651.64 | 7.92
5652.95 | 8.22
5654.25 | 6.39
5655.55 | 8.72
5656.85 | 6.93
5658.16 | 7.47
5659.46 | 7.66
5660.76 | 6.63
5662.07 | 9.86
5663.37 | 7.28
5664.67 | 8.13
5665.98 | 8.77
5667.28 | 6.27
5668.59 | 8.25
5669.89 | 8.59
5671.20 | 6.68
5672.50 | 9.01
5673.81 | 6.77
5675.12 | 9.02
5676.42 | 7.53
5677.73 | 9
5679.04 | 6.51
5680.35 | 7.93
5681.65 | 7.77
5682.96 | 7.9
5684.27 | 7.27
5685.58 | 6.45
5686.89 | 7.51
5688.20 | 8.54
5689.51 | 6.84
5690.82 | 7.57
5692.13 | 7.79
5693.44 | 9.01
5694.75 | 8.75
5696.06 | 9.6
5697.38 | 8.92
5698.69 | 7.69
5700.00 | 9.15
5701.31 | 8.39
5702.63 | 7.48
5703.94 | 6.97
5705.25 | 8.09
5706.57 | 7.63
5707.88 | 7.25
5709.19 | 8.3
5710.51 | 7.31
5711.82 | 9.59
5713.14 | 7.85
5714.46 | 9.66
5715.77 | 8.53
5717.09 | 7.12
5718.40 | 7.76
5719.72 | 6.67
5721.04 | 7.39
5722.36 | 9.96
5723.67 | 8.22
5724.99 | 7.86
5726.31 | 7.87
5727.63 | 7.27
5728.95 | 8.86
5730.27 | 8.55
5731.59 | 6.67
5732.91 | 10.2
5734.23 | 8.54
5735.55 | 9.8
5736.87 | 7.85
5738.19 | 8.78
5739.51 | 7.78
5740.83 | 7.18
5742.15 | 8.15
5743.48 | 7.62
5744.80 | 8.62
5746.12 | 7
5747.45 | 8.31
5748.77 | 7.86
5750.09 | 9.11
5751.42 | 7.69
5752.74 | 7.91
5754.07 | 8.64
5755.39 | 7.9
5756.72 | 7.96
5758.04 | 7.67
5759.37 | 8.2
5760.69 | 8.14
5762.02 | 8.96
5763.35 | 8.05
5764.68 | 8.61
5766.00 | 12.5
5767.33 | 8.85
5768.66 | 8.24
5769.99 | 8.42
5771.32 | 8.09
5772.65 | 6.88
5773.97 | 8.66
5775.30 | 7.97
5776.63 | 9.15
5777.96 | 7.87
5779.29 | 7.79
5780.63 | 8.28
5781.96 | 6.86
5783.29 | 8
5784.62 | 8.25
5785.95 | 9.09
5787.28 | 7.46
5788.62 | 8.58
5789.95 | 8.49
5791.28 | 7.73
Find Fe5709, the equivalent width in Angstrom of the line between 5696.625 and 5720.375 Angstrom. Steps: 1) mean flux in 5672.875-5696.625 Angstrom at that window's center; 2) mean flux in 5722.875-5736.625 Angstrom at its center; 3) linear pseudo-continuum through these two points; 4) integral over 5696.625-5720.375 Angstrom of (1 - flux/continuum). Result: 0.3 Angstrom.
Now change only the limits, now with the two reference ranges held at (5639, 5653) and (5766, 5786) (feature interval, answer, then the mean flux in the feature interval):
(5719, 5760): 0.0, 8.13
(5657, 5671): 0.1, 7.82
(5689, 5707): -0.4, 8.15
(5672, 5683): 0.0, 7.92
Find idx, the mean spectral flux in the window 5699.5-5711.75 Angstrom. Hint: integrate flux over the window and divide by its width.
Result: 7.91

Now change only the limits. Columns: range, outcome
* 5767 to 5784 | 8.07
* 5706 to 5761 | 8.13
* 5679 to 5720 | 7.96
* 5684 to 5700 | 8.06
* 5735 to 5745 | 8.19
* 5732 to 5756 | 8.26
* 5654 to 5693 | 7.72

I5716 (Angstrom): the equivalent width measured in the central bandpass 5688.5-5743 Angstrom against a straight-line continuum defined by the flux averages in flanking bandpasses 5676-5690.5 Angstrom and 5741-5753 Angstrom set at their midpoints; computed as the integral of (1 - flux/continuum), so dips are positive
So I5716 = -2.7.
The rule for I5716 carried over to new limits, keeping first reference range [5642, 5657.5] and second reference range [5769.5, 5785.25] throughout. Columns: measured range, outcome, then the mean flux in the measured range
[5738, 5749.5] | 0.03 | 7.9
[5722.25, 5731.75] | -0.32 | 8.13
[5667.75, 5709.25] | -0.98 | 7.93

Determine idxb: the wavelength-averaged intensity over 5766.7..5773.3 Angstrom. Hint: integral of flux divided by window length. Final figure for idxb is 8.09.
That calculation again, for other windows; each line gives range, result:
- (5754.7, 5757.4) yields 7.95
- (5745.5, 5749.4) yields 7.72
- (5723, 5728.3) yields 7.82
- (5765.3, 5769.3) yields 9.87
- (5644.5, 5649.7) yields 7.86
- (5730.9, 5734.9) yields 8.47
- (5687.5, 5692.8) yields 7.69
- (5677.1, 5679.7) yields 7.73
